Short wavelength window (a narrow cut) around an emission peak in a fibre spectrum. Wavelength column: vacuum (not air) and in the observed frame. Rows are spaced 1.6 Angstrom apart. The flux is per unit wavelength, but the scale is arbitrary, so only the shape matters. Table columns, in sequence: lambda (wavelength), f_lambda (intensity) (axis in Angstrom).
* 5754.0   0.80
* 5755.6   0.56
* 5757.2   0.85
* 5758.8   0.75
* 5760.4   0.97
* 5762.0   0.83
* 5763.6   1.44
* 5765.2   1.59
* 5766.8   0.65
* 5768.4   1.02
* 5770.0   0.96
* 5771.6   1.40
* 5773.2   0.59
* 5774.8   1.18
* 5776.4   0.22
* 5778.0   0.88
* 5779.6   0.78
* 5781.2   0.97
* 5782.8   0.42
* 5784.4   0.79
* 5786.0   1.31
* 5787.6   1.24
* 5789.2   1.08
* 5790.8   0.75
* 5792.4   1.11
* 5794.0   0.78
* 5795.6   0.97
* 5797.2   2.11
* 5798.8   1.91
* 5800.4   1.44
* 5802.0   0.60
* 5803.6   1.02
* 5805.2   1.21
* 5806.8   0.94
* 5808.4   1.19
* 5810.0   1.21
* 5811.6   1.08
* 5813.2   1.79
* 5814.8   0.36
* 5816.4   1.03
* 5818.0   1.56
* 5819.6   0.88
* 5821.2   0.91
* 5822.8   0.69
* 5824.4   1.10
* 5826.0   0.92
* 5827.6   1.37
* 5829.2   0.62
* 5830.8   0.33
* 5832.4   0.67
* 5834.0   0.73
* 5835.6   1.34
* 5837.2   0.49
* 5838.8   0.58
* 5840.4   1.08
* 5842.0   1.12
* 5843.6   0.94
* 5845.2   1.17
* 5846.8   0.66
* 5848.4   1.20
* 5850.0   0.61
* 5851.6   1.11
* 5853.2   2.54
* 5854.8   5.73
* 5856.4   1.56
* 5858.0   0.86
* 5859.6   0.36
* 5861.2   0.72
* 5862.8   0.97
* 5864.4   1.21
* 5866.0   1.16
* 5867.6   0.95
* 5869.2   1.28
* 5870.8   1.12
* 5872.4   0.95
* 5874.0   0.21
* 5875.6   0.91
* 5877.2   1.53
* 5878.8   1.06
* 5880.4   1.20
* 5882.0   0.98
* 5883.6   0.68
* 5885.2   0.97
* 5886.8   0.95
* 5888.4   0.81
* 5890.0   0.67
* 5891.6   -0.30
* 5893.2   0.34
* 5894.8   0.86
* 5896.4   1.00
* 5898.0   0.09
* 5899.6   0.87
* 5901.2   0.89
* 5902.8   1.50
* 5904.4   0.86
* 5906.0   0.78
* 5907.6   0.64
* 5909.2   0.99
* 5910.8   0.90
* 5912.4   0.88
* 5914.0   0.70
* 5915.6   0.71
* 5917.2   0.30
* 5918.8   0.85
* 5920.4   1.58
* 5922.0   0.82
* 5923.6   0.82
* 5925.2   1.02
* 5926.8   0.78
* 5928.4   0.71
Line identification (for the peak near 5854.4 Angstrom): [O III]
